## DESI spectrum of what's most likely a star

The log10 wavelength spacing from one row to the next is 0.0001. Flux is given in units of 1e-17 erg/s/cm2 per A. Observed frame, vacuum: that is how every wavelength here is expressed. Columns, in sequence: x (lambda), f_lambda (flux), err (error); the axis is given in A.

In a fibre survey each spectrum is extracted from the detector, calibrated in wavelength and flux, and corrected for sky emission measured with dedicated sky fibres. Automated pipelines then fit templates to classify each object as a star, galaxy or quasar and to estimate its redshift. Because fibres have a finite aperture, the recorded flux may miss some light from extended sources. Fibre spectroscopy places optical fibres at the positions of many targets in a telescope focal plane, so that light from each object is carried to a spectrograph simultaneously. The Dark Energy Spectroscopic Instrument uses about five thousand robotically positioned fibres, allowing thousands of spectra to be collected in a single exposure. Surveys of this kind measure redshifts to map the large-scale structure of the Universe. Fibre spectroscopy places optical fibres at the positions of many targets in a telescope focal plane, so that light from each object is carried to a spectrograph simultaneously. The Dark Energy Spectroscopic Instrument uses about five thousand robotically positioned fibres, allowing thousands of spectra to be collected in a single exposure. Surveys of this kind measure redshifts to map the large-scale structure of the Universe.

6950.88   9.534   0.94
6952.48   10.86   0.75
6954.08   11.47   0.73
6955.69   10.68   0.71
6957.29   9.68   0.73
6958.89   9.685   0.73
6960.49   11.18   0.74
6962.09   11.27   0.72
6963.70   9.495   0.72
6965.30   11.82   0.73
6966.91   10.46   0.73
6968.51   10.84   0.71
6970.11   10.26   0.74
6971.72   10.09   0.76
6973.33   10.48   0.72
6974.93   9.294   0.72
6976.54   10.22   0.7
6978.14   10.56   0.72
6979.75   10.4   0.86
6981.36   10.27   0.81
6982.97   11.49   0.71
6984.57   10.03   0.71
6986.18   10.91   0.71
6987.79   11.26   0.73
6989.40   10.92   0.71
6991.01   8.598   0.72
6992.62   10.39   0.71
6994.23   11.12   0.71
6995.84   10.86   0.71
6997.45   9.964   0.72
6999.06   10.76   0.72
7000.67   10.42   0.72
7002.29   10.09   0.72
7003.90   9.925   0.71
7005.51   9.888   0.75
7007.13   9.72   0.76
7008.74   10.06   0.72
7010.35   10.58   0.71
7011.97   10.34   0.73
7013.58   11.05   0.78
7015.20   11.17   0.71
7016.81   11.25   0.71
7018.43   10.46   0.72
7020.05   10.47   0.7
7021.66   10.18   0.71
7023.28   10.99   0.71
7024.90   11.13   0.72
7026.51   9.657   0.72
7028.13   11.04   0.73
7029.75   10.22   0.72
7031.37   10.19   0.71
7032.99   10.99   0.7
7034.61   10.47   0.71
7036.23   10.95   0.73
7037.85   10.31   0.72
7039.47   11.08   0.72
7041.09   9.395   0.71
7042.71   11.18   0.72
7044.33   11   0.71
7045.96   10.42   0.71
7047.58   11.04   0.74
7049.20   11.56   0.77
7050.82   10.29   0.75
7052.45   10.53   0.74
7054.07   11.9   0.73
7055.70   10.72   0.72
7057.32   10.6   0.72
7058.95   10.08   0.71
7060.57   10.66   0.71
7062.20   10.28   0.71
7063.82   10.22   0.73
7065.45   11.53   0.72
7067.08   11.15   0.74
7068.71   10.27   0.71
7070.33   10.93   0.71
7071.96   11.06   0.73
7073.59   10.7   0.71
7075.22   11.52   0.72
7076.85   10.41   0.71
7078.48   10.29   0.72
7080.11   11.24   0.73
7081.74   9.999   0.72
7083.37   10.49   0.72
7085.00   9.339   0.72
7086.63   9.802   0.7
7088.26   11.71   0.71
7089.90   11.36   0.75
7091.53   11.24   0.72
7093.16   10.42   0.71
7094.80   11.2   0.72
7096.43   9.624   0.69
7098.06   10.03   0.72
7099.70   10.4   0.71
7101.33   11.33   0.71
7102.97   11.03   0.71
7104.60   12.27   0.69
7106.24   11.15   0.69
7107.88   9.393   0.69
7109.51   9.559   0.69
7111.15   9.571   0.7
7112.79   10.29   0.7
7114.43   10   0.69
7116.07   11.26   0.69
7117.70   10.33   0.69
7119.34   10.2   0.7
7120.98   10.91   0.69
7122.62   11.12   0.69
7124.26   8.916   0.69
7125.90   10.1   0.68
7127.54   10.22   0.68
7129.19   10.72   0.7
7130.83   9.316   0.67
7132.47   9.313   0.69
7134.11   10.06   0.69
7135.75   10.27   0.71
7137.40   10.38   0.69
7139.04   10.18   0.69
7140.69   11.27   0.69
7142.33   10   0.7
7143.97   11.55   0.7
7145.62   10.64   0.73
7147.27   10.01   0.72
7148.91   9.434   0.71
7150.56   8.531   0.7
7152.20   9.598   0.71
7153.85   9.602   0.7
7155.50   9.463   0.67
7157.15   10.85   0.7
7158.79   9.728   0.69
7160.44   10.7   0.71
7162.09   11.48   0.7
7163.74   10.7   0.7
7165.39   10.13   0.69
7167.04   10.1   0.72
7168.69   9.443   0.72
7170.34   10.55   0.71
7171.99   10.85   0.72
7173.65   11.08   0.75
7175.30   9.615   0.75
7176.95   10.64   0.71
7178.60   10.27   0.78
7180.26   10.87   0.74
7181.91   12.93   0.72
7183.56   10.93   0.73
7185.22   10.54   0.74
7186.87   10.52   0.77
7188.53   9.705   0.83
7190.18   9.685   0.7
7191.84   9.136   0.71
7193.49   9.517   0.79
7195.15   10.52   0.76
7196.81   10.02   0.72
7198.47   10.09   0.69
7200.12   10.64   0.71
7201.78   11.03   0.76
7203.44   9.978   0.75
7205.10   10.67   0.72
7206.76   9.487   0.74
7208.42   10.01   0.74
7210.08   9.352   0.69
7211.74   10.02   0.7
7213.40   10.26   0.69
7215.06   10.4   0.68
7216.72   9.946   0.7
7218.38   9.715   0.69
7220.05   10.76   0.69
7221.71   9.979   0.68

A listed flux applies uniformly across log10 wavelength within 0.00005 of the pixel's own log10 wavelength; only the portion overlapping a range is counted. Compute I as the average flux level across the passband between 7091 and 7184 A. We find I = 10.4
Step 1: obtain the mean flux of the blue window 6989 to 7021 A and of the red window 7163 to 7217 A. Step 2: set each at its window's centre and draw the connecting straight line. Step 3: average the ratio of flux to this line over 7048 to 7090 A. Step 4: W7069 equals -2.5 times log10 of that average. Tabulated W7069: -0.04 mag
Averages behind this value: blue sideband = 10.4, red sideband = 10.3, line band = 10.7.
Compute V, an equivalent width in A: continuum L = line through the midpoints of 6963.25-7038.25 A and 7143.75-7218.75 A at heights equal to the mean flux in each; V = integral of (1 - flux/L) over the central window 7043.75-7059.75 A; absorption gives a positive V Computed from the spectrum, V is -0.6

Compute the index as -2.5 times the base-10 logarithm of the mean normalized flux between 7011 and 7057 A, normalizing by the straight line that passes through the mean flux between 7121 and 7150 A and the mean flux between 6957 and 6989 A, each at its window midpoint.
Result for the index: -0.03 mag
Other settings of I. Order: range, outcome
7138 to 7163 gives 10.2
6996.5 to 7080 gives 10.6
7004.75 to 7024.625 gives 10.5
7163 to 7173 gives 10.3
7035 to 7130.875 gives 10.6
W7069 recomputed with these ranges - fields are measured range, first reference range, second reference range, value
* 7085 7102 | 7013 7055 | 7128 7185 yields -0.011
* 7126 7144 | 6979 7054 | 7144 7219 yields 0.009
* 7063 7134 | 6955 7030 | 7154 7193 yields -0.008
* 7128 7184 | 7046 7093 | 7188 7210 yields -0.007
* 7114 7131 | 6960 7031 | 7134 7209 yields 0.002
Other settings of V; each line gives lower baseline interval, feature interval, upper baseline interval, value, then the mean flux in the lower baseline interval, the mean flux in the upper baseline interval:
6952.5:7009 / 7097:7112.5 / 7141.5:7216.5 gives -0.3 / 10.4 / 10.2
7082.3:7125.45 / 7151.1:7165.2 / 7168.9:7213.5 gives 0.2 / 10.5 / 10.3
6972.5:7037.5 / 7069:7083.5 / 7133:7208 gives -0.5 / 10.5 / 10.3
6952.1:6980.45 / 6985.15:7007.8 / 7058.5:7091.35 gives 0.4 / 10.5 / 10.7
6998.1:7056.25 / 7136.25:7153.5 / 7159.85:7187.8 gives 0.8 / 10.6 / 10.7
